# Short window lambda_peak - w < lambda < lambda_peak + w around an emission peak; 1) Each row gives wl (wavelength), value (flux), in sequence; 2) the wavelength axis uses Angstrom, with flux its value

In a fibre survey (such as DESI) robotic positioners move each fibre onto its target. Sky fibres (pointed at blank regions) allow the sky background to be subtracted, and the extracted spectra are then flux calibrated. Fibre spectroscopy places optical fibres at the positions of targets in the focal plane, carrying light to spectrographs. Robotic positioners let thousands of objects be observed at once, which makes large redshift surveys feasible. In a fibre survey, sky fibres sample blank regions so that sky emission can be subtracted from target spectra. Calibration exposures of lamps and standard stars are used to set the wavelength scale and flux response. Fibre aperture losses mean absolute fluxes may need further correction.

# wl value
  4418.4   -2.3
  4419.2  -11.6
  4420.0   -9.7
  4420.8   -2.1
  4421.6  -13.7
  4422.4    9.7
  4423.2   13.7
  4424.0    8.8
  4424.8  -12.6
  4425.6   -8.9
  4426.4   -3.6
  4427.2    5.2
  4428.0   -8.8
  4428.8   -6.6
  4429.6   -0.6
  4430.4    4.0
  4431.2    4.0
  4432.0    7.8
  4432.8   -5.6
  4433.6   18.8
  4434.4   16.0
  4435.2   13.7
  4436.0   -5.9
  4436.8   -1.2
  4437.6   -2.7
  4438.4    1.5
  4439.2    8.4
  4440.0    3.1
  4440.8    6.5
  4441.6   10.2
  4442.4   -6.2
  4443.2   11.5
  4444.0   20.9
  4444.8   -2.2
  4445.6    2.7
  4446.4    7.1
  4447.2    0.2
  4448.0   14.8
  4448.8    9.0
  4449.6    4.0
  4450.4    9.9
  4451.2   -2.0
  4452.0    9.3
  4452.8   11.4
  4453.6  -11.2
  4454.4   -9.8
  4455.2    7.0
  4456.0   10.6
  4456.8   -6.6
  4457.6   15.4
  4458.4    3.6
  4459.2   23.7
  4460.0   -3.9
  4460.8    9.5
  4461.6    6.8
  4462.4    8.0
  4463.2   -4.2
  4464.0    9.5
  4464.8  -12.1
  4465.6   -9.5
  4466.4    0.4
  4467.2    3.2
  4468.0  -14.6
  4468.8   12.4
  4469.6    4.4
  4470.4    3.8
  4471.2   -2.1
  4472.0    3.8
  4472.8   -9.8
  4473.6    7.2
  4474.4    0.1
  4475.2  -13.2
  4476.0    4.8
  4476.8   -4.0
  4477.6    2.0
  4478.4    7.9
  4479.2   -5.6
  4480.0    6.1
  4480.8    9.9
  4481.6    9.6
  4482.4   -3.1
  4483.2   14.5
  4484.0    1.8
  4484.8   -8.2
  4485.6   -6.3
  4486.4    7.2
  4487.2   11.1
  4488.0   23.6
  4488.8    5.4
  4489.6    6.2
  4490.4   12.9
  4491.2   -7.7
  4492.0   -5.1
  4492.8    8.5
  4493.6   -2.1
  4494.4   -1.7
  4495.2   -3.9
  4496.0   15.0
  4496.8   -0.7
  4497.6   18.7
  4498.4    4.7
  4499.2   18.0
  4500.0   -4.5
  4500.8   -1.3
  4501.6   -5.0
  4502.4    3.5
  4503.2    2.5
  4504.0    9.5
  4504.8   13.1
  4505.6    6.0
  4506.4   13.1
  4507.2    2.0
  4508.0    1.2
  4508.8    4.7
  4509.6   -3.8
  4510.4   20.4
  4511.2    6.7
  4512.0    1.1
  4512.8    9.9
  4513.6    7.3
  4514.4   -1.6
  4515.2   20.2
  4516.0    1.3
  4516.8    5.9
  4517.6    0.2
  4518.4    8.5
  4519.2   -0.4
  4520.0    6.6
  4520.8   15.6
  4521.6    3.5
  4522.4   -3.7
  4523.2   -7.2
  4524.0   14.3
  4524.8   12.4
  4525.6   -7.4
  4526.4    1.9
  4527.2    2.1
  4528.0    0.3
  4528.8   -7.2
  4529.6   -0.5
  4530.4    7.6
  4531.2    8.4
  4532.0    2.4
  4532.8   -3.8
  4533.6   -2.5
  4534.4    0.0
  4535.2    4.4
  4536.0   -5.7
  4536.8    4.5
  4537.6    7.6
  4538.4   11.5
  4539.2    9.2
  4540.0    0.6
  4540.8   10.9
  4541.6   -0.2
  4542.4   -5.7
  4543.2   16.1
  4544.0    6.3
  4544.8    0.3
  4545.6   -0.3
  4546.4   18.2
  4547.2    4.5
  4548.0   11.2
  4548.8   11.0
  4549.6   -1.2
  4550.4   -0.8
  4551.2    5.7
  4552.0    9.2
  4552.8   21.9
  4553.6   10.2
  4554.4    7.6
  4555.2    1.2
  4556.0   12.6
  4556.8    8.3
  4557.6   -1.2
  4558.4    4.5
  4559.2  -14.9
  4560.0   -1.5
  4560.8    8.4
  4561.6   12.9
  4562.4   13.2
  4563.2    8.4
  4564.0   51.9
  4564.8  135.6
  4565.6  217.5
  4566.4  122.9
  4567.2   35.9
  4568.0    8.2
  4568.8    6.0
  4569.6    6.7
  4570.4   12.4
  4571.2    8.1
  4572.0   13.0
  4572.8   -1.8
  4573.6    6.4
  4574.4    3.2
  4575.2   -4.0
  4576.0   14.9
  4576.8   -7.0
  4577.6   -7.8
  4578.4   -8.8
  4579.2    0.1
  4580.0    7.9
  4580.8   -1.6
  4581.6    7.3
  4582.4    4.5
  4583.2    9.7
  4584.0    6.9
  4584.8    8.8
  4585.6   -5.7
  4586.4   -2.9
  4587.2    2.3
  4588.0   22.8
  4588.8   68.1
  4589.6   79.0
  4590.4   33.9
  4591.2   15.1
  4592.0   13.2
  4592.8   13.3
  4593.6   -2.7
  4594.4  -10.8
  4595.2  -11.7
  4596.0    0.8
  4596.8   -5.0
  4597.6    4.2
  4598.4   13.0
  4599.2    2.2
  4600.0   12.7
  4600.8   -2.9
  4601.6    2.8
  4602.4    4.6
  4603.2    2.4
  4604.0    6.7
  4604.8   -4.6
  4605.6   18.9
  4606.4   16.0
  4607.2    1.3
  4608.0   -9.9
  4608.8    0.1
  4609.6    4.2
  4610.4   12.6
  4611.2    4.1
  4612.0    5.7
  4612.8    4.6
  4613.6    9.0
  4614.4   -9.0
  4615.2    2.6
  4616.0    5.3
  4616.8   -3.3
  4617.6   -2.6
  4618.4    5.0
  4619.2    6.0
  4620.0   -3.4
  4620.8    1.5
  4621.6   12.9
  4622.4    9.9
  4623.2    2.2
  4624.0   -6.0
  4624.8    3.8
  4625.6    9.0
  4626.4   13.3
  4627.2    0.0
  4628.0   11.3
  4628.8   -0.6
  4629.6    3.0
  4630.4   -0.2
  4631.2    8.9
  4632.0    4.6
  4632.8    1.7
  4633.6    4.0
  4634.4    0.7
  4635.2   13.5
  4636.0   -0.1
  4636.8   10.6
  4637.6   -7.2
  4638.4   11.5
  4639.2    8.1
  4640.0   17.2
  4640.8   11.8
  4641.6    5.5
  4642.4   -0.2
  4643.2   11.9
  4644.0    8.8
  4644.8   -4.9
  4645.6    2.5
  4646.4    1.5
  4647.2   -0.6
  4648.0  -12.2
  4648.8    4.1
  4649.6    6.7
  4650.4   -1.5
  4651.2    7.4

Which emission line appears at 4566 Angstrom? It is H-gamma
